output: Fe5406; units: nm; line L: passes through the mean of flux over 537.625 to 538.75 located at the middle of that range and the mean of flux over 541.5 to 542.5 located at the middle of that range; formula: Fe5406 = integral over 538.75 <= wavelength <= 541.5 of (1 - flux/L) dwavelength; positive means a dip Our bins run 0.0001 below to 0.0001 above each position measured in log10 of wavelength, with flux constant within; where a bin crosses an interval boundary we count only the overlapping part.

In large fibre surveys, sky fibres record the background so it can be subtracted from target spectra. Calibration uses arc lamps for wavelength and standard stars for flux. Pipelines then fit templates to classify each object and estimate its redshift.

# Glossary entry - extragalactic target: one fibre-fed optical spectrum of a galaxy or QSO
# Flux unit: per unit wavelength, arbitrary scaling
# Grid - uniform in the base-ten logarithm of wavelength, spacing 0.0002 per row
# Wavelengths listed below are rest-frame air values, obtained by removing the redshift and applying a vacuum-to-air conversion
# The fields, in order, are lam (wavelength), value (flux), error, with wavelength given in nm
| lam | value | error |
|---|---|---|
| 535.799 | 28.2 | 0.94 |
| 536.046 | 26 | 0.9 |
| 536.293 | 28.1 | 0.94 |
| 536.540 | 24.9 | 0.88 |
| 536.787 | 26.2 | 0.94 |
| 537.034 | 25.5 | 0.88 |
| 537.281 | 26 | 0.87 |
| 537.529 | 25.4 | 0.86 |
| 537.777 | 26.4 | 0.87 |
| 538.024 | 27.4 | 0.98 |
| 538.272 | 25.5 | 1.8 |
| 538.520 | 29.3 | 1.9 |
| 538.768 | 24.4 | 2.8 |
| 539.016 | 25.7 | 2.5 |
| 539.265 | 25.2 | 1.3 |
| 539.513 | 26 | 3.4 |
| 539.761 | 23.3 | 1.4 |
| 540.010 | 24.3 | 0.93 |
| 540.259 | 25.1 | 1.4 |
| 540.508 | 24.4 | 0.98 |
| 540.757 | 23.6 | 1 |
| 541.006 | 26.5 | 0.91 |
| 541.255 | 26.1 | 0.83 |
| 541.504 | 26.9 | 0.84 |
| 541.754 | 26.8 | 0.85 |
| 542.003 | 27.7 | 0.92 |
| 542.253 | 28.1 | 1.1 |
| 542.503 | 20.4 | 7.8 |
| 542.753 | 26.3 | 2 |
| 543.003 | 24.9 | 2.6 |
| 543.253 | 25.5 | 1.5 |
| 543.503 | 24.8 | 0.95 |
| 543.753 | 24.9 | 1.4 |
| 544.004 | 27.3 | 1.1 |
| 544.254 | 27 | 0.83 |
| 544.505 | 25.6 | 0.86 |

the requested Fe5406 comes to 0.17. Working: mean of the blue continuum 26.9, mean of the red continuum 26.6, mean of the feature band 25.1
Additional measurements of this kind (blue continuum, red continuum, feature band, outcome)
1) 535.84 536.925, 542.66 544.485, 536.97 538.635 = -0.013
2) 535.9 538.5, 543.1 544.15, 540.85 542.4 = -0.060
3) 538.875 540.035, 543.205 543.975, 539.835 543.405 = -0.043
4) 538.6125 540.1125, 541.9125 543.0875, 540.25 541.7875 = -0.025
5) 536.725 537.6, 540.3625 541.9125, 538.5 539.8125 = 0.014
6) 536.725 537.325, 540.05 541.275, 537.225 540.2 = -0.029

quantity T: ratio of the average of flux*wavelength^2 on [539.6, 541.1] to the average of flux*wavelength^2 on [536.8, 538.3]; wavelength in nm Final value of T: 1.0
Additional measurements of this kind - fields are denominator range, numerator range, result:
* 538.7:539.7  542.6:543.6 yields 1.01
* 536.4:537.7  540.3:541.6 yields 1.01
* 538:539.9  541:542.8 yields 1.02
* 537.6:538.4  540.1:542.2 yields 0.99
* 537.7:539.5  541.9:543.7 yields 0.98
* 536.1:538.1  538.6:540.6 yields 0.96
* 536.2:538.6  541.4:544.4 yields 1.00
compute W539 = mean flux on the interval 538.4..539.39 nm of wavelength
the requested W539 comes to 26.1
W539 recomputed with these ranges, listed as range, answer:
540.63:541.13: 25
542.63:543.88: 25.3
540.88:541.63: 26.5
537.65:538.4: 26.4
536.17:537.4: 26.2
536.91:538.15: 26.1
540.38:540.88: 24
